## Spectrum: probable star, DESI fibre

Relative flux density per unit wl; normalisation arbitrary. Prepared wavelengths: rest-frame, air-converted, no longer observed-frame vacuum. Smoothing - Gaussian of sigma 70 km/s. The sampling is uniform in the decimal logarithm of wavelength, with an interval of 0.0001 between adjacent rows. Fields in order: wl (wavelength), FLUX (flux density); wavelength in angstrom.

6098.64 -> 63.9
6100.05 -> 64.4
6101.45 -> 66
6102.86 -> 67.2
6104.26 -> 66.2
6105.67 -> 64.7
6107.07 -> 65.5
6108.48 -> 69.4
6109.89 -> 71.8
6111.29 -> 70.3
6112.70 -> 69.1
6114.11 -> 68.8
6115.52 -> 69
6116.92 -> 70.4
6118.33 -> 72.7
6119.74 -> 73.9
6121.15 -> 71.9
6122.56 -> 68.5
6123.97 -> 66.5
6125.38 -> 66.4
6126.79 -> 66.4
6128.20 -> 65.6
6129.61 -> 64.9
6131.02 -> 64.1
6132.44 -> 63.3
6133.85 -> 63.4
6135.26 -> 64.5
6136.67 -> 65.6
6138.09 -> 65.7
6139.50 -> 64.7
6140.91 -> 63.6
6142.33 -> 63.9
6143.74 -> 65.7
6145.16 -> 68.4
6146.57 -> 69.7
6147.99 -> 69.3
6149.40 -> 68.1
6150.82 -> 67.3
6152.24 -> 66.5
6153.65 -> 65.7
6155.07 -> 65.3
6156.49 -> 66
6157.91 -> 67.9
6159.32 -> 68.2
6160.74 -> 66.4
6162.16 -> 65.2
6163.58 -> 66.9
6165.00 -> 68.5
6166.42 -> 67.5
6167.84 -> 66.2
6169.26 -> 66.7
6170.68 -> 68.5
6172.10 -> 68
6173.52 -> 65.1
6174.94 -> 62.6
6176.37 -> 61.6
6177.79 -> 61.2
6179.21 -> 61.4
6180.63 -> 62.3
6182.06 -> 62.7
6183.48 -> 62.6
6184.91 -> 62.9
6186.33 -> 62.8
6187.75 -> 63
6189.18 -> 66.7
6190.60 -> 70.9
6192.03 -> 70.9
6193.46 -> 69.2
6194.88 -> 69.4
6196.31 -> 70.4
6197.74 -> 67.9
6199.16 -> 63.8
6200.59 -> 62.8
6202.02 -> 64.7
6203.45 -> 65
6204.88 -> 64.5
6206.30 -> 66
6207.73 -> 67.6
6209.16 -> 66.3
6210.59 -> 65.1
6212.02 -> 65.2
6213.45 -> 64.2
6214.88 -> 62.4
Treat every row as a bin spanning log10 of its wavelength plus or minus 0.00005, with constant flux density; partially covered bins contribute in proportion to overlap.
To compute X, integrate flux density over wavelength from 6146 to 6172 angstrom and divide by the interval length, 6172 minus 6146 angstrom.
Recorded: 67.2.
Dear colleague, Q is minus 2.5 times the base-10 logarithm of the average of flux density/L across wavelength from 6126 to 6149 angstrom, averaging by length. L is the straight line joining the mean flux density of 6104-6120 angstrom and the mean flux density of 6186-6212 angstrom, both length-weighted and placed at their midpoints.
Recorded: 0.05 mag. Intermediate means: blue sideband 69.3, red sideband 66.5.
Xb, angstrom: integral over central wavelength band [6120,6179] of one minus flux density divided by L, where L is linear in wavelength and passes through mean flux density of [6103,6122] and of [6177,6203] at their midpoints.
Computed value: 1.2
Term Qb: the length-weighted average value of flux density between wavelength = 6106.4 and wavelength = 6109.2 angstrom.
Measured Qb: 67.3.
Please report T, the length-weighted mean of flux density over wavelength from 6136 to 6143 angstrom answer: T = 64.7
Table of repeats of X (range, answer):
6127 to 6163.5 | 66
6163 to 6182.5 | 65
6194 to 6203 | 66.5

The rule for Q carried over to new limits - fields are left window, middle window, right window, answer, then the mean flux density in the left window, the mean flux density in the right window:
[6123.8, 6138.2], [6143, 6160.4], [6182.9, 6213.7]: -0.03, 65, 66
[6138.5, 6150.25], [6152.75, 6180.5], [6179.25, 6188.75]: -0.02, 66.7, 62.7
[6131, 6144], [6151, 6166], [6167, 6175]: -0.02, 64.4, 66.5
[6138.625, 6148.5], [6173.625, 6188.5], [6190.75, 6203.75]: 0.08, 66.4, 67.3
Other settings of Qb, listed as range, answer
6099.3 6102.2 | 65.1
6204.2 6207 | 65.5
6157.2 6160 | 68.2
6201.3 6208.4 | 65.6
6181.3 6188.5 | 62.8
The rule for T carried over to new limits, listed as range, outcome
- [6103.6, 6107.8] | 65.5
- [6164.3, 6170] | 67.2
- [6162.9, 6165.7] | 67.7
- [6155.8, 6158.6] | 66.9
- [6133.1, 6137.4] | 64.5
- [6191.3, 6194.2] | 70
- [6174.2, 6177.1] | 62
